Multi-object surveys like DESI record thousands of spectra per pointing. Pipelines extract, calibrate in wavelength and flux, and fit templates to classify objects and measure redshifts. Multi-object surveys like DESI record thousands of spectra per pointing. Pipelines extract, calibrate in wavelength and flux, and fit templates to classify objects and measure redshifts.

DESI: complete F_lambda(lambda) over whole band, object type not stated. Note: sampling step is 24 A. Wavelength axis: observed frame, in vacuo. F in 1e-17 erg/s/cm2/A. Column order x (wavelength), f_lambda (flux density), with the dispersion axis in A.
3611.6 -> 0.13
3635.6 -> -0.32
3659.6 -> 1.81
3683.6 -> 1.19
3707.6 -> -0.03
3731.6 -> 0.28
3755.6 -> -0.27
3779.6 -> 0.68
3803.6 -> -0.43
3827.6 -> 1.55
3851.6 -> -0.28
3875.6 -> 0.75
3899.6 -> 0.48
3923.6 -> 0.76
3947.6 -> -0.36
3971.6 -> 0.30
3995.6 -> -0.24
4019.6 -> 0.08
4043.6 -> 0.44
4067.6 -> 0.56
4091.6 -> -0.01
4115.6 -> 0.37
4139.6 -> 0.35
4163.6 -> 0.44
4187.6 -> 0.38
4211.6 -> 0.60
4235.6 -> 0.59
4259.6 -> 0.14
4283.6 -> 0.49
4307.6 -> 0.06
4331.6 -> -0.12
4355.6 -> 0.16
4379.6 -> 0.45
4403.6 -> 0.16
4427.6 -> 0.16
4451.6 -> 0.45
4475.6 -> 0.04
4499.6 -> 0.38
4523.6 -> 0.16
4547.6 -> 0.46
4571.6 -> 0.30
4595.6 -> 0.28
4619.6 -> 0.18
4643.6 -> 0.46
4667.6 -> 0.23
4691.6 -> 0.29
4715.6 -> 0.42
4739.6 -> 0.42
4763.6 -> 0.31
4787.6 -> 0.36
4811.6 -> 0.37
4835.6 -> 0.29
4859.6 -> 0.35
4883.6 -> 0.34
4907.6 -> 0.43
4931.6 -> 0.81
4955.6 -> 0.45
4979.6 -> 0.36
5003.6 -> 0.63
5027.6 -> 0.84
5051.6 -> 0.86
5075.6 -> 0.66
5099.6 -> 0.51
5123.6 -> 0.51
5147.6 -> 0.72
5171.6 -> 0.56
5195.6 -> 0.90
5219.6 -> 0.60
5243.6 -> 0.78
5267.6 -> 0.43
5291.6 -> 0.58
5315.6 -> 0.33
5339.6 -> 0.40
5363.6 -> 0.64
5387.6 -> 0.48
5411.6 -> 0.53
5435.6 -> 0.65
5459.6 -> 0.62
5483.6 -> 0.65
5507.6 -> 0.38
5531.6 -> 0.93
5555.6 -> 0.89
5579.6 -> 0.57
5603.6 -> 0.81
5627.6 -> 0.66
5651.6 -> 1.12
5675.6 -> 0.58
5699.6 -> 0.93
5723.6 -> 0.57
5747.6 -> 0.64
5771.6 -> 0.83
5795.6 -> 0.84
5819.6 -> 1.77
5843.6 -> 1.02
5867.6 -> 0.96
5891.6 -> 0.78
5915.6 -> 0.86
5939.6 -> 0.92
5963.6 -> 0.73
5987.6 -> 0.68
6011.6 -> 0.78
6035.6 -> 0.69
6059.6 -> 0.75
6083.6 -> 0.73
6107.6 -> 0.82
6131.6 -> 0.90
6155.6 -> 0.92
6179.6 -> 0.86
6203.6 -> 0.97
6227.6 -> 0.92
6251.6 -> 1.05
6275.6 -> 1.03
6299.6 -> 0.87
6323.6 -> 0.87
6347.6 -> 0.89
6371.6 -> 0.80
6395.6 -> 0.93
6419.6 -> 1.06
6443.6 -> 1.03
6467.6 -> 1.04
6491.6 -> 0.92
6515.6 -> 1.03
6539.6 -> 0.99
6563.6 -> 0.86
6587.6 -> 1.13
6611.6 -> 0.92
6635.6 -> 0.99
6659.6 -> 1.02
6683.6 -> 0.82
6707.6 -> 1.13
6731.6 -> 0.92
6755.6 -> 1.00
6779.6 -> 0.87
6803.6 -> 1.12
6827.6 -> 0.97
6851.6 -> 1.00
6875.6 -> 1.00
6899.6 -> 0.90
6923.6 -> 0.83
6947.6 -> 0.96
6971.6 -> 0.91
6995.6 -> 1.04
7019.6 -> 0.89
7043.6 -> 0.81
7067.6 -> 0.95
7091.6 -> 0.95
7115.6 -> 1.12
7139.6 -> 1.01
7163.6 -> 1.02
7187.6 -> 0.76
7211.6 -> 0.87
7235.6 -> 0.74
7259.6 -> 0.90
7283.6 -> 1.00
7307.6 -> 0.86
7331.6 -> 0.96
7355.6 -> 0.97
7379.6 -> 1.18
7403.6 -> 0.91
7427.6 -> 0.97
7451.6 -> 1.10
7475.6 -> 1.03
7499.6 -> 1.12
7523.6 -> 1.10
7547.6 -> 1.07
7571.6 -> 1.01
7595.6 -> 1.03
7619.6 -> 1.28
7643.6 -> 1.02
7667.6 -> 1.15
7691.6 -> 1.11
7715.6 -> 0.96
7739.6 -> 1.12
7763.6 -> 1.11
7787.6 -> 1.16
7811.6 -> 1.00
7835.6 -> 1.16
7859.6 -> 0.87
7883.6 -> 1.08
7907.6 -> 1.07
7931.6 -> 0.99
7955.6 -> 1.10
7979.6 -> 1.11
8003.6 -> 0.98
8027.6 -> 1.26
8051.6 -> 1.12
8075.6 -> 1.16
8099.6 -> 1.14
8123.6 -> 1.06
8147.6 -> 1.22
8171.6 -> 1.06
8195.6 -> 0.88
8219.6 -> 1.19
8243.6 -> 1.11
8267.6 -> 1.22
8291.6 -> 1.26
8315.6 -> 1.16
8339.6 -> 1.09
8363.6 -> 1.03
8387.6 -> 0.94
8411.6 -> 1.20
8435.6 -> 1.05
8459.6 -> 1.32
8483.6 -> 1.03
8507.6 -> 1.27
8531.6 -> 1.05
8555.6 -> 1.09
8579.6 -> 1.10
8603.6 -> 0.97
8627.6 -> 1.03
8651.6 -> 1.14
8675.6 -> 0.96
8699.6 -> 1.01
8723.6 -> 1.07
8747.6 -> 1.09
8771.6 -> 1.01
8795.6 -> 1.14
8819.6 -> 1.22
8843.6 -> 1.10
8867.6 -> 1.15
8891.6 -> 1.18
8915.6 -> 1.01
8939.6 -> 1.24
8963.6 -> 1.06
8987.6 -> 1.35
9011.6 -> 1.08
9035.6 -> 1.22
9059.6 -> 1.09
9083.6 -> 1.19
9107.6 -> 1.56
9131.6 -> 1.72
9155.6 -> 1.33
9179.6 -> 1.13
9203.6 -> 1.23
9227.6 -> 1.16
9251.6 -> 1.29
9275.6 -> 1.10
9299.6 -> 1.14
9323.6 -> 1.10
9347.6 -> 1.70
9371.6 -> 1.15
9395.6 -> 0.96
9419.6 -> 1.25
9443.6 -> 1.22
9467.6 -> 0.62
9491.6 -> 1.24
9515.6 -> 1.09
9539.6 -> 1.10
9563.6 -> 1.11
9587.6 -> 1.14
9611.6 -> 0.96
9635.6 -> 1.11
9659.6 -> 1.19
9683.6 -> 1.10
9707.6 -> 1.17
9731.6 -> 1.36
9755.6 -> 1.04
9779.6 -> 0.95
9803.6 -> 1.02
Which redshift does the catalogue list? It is 0.39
